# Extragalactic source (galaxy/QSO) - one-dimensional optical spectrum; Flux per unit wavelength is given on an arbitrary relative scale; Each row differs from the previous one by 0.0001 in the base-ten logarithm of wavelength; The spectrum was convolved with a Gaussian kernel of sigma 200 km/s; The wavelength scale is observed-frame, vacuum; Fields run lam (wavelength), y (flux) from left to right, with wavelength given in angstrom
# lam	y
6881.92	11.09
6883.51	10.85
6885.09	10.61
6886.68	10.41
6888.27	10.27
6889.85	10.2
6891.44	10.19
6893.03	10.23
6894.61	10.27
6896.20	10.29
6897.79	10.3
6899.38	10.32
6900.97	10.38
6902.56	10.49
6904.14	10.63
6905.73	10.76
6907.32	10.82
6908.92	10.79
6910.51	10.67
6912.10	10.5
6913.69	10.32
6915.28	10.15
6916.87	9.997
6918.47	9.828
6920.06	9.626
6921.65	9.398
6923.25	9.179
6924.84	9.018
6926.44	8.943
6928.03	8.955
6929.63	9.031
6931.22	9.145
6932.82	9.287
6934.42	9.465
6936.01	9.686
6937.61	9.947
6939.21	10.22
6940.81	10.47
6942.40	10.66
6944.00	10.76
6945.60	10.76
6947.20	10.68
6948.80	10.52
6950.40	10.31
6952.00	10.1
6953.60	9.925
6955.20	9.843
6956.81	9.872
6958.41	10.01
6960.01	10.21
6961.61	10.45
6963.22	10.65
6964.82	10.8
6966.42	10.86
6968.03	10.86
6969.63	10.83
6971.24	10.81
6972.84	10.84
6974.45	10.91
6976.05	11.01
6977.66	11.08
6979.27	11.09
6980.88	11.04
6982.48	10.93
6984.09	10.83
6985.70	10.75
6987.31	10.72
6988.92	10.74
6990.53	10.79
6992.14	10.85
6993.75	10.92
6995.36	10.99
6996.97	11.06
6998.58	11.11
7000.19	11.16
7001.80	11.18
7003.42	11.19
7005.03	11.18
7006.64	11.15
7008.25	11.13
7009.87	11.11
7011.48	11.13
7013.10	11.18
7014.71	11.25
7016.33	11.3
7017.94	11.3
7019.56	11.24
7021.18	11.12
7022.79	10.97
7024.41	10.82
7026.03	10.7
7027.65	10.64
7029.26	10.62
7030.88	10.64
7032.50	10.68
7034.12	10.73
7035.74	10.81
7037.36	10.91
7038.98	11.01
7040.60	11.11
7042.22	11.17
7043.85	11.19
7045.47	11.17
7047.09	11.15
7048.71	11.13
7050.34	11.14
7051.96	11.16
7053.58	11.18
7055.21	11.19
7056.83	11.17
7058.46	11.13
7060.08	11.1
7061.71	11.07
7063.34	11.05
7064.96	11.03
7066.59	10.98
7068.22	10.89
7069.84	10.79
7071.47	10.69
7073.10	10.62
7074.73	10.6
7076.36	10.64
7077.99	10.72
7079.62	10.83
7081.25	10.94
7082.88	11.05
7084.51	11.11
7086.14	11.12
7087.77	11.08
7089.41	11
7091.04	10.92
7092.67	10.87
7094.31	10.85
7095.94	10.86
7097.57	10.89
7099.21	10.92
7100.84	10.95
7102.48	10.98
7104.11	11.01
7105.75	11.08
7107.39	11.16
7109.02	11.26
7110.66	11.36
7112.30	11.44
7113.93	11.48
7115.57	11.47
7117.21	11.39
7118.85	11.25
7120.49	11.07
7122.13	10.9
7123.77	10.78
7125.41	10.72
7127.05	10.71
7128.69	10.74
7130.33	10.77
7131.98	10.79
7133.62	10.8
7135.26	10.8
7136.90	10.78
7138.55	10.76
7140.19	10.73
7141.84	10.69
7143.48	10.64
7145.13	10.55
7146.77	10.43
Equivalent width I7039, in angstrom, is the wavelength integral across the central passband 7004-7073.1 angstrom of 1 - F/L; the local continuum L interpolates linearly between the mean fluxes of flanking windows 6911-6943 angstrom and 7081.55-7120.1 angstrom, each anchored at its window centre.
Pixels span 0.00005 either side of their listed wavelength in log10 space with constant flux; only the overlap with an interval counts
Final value -2.8 angstrom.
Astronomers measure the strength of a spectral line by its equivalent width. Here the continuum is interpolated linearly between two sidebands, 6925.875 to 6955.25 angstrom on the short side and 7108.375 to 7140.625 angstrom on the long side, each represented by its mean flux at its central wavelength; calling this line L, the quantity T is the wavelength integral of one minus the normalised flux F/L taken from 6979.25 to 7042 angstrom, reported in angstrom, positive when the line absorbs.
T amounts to -3.82 angstrom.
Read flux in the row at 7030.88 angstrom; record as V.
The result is 10.64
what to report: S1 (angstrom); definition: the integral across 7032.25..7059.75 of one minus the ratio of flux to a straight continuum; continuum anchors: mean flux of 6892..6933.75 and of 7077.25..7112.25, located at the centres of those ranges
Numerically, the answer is -0.9 angstrom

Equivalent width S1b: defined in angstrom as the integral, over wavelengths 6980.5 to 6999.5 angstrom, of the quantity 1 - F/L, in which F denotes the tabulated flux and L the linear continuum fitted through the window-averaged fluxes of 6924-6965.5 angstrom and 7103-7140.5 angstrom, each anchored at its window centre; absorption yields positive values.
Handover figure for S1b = -1.19 angstrom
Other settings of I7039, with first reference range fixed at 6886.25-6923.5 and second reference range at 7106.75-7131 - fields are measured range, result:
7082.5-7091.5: -0.06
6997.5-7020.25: -1.09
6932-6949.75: 0.31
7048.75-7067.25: -0.42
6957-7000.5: -1.05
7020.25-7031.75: -0.05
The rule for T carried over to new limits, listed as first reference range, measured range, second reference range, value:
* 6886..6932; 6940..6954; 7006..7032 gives -0.1 angstrom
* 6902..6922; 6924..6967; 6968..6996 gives 2.4 angstrom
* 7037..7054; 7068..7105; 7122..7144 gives 0.2 angstrom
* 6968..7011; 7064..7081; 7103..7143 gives 0.3 angstrom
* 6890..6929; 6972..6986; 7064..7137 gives -0.7 angstrom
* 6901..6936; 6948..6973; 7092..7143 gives -0.8 angstrom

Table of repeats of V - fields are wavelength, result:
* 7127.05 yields 10.71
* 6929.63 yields 9.031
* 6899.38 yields 10.32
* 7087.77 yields 11.08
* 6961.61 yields 10.45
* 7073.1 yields 10.62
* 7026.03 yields 10.7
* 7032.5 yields 10.68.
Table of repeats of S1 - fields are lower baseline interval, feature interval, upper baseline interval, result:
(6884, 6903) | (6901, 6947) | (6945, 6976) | 1.8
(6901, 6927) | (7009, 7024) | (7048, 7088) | -0.7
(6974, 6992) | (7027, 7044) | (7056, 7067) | 0.3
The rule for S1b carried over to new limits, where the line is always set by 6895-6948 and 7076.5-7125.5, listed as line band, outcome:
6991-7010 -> -1.1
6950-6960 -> 0.2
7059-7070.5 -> -0.2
